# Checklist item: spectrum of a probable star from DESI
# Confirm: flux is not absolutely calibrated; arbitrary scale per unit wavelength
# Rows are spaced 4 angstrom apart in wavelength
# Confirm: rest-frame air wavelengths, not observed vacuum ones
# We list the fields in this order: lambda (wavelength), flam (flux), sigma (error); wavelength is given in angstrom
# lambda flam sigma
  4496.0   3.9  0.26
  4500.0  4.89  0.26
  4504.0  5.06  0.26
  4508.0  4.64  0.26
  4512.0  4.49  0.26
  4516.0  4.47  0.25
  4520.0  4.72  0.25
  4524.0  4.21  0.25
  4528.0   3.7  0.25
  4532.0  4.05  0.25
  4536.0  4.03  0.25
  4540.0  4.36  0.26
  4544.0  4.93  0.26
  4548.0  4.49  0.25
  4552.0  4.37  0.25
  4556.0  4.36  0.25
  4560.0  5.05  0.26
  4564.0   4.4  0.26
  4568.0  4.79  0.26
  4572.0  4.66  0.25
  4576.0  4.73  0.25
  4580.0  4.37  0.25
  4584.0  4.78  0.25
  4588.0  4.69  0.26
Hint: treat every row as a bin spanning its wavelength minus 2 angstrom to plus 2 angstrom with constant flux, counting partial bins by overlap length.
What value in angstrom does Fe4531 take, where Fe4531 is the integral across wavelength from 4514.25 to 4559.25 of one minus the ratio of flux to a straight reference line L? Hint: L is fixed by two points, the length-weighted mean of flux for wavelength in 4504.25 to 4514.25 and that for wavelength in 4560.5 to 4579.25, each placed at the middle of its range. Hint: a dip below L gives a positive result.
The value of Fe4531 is 2.89 angstrom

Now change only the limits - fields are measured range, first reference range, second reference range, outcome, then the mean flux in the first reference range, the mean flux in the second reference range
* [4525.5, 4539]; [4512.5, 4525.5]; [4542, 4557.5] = 1.6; 4.48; 4.54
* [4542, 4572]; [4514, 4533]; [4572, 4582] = -1.2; 4.24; 4.57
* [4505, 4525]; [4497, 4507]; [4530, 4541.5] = 0.1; 4.83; 4.14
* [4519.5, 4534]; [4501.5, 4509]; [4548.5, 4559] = 1.8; 4.88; 4.45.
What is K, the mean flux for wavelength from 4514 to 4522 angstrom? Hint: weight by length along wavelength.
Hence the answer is 4.59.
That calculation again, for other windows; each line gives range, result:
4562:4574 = 4.62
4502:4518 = 4.67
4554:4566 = 4.6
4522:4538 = 4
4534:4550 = 4.45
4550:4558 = 4.37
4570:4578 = 4.7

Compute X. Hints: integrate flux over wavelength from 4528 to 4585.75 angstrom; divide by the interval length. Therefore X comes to 4.5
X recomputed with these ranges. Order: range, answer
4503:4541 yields 4.36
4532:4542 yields 4.17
